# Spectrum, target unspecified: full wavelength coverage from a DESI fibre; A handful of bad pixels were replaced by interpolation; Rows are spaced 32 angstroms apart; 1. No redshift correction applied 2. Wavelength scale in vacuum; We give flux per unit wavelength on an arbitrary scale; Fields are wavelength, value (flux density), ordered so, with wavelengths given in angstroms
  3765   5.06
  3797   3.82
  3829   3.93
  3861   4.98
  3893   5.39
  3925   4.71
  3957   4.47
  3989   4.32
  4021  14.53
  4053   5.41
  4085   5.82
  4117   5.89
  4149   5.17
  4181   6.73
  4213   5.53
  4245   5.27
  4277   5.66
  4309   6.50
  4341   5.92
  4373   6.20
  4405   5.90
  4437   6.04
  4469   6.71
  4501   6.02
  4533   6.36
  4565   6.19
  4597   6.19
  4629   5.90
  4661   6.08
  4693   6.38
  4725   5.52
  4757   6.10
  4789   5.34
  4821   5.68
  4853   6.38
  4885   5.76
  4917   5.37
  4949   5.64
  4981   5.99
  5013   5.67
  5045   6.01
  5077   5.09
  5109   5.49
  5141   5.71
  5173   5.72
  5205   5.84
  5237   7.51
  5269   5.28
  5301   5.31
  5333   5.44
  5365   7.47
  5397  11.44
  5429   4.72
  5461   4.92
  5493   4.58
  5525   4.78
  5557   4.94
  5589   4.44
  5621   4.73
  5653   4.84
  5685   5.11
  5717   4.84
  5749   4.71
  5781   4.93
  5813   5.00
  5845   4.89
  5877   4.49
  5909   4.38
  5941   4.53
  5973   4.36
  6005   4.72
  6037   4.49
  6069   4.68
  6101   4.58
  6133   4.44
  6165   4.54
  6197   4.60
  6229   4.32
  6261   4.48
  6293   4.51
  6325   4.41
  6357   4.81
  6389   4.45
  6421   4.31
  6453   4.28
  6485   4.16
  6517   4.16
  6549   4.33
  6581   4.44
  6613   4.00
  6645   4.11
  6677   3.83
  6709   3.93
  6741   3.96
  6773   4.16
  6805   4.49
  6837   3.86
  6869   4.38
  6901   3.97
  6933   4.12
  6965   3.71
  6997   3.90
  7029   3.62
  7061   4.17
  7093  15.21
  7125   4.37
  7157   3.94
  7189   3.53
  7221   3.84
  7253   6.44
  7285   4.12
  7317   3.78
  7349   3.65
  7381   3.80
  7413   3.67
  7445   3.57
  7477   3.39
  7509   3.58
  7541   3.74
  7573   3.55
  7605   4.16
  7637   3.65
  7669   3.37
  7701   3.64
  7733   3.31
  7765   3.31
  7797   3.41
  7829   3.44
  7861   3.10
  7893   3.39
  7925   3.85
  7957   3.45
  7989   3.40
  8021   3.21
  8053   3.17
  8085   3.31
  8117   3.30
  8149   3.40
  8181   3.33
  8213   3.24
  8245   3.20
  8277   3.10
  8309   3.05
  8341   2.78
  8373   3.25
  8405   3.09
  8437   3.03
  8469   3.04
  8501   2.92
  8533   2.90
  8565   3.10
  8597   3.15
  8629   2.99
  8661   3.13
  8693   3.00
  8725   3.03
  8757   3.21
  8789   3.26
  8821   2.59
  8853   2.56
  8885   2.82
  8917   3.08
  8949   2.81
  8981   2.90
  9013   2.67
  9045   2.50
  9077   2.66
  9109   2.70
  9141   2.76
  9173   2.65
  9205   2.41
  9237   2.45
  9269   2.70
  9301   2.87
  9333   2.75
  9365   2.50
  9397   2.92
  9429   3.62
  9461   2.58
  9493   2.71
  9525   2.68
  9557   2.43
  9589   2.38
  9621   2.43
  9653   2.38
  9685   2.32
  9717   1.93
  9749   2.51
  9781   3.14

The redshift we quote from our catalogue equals 0.08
